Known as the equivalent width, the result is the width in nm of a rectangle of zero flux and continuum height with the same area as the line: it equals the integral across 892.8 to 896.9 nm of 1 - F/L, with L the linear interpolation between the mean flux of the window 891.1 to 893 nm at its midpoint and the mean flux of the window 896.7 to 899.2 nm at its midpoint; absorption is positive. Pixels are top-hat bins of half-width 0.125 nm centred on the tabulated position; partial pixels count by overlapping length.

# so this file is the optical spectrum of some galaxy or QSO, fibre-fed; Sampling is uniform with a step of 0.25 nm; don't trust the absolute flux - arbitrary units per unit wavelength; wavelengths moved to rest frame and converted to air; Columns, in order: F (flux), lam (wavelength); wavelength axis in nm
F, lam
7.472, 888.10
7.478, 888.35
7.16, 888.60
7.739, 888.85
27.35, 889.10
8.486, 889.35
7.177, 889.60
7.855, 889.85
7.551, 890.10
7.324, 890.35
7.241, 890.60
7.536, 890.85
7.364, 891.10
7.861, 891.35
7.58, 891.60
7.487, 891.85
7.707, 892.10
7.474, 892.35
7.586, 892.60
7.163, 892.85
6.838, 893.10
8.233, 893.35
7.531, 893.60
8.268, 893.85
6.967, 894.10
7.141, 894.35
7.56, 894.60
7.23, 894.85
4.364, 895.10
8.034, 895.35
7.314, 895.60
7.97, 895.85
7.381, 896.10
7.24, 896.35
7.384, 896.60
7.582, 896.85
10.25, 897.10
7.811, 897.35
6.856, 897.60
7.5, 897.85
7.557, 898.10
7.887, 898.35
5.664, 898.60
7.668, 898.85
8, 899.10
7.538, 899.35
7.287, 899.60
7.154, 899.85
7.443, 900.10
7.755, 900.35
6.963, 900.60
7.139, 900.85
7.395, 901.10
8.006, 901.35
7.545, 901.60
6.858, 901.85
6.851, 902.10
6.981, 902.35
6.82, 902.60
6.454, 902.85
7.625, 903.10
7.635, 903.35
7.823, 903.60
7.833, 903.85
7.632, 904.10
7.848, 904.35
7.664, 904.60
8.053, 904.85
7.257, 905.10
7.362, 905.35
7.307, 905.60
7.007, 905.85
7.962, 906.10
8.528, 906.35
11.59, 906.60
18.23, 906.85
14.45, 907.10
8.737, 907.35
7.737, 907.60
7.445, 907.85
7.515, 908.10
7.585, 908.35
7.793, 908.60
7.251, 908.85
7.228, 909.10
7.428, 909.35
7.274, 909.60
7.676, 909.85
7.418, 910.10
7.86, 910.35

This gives 0.16 nm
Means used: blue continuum 7.53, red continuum 7.67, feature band 7.3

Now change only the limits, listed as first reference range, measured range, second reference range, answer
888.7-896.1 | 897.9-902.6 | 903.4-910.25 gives 0.55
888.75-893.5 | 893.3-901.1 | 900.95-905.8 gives 0.56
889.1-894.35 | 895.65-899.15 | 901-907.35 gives 0.24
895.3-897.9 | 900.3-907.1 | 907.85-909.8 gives -0.50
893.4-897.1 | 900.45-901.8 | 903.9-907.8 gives 0.16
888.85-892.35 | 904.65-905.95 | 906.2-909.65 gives 0.25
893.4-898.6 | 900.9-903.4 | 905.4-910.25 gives 0.28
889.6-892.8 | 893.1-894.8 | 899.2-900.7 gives -0.01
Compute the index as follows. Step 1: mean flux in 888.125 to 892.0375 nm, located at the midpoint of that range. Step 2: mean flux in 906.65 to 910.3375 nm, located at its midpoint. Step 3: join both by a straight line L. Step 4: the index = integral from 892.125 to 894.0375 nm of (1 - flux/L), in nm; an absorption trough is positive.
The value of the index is 0.27 nm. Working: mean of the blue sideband 8.82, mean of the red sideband 8.87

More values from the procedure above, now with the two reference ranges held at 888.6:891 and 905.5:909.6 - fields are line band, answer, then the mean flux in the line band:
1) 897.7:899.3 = 0.33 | 7.38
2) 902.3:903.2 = 0.22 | 6.95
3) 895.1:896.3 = 0.27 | 7.3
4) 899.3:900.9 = 0.33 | 7.32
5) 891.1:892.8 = 0.35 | 7.58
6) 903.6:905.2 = 0.24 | 7.73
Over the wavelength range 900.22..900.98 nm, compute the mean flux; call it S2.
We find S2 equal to 7.29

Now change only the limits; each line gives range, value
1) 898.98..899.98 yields 7.49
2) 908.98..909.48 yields 7.33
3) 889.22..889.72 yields 8.03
